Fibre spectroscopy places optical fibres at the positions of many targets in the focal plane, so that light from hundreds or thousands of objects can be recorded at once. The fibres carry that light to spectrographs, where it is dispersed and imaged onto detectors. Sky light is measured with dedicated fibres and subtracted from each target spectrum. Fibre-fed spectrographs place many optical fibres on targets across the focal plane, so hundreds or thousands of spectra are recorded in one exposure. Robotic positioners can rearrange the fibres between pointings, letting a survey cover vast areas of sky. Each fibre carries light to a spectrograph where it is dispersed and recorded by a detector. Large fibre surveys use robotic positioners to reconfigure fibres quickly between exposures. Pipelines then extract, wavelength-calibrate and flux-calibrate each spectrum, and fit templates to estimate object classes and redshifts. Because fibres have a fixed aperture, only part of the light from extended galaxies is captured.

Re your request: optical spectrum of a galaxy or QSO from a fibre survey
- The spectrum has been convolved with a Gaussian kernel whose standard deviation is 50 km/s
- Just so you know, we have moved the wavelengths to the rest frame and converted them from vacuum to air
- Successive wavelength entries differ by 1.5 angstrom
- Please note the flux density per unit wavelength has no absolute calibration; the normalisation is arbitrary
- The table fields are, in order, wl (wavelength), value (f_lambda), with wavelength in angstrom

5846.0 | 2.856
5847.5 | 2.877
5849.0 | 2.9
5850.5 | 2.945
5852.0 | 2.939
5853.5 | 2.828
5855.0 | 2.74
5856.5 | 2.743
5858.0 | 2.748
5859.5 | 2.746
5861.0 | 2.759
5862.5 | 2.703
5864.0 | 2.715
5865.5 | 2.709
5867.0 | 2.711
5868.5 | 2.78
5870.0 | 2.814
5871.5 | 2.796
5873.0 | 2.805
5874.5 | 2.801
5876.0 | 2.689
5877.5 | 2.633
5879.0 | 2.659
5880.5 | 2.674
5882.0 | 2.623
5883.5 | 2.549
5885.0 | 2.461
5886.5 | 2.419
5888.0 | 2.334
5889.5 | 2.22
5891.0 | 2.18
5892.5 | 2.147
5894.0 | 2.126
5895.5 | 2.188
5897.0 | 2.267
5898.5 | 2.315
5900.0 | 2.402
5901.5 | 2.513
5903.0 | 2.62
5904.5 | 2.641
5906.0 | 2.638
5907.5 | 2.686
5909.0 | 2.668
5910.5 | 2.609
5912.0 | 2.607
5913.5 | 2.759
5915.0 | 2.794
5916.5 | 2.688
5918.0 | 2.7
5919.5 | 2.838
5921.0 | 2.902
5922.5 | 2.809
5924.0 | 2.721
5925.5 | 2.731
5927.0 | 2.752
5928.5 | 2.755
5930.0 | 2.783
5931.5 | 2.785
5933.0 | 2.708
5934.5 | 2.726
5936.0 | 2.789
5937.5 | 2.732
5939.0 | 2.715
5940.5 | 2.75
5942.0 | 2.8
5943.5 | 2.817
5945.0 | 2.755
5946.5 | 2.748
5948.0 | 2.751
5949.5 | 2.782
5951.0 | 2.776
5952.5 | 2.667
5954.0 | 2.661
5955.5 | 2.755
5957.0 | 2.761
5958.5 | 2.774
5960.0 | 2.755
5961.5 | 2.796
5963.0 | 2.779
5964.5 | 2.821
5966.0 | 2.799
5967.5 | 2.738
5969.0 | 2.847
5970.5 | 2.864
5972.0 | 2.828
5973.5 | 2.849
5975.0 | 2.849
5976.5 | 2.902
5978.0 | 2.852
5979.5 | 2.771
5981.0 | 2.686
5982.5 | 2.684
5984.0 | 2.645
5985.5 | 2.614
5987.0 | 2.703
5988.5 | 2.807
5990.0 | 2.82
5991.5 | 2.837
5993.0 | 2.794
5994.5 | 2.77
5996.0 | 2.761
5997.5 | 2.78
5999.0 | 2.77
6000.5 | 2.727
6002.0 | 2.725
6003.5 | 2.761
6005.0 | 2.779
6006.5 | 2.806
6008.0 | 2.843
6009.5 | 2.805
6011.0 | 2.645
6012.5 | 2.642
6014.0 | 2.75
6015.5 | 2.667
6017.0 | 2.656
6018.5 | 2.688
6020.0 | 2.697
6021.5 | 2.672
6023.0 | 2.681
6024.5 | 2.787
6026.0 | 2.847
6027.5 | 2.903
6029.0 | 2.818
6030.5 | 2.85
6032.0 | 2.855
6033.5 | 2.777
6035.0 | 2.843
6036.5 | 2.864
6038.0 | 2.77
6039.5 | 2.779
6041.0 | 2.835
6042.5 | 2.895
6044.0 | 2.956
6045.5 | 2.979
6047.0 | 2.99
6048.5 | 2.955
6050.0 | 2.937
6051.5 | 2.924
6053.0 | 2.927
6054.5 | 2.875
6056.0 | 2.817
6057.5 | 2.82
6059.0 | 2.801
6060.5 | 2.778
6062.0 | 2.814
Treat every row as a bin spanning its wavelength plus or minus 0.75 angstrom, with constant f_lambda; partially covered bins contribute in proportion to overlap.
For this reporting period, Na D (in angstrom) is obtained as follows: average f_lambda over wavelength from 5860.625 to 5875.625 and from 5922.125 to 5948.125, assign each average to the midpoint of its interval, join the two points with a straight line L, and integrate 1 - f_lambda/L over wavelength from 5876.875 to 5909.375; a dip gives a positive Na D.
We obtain 3.6 angstrom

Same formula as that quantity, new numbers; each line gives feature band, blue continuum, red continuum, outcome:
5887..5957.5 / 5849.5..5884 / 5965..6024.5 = 3.00 angstrom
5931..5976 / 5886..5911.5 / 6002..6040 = -3.55 angstrom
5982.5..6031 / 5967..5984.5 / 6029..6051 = 1.45 angstrom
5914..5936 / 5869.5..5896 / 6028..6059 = -1.37 angstrom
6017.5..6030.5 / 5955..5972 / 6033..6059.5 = 0.41 angstrom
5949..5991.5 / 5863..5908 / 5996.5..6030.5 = -1.49 angstrom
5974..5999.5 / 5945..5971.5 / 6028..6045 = 0.26 angstrom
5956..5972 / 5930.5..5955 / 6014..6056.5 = -0.16 angstrom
